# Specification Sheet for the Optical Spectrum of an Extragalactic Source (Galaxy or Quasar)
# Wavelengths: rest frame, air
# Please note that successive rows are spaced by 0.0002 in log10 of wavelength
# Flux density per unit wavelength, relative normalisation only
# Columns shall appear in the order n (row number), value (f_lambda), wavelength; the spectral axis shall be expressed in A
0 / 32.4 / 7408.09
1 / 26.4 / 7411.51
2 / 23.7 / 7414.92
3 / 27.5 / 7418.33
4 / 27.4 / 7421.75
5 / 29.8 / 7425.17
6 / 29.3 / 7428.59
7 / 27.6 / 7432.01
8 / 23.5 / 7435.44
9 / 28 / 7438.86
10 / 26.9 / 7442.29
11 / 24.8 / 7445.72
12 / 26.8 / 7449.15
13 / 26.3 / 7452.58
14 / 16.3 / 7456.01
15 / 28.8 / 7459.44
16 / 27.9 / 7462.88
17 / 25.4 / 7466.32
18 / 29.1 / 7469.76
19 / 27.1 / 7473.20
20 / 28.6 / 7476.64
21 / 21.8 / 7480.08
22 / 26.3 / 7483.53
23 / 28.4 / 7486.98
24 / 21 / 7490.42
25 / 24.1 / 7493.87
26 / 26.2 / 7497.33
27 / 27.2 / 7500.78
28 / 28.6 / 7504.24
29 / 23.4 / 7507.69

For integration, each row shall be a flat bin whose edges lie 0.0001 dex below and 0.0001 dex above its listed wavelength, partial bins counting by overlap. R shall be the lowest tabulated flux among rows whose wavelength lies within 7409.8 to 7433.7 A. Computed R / 23.7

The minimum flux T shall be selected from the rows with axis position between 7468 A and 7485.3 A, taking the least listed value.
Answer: 21.8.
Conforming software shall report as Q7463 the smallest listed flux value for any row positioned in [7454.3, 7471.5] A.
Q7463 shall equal 16.3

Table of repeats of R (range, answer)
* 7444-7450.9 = 24.8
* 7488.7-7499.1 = 21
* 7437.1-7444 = 26.9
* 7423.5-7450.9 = 23.5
